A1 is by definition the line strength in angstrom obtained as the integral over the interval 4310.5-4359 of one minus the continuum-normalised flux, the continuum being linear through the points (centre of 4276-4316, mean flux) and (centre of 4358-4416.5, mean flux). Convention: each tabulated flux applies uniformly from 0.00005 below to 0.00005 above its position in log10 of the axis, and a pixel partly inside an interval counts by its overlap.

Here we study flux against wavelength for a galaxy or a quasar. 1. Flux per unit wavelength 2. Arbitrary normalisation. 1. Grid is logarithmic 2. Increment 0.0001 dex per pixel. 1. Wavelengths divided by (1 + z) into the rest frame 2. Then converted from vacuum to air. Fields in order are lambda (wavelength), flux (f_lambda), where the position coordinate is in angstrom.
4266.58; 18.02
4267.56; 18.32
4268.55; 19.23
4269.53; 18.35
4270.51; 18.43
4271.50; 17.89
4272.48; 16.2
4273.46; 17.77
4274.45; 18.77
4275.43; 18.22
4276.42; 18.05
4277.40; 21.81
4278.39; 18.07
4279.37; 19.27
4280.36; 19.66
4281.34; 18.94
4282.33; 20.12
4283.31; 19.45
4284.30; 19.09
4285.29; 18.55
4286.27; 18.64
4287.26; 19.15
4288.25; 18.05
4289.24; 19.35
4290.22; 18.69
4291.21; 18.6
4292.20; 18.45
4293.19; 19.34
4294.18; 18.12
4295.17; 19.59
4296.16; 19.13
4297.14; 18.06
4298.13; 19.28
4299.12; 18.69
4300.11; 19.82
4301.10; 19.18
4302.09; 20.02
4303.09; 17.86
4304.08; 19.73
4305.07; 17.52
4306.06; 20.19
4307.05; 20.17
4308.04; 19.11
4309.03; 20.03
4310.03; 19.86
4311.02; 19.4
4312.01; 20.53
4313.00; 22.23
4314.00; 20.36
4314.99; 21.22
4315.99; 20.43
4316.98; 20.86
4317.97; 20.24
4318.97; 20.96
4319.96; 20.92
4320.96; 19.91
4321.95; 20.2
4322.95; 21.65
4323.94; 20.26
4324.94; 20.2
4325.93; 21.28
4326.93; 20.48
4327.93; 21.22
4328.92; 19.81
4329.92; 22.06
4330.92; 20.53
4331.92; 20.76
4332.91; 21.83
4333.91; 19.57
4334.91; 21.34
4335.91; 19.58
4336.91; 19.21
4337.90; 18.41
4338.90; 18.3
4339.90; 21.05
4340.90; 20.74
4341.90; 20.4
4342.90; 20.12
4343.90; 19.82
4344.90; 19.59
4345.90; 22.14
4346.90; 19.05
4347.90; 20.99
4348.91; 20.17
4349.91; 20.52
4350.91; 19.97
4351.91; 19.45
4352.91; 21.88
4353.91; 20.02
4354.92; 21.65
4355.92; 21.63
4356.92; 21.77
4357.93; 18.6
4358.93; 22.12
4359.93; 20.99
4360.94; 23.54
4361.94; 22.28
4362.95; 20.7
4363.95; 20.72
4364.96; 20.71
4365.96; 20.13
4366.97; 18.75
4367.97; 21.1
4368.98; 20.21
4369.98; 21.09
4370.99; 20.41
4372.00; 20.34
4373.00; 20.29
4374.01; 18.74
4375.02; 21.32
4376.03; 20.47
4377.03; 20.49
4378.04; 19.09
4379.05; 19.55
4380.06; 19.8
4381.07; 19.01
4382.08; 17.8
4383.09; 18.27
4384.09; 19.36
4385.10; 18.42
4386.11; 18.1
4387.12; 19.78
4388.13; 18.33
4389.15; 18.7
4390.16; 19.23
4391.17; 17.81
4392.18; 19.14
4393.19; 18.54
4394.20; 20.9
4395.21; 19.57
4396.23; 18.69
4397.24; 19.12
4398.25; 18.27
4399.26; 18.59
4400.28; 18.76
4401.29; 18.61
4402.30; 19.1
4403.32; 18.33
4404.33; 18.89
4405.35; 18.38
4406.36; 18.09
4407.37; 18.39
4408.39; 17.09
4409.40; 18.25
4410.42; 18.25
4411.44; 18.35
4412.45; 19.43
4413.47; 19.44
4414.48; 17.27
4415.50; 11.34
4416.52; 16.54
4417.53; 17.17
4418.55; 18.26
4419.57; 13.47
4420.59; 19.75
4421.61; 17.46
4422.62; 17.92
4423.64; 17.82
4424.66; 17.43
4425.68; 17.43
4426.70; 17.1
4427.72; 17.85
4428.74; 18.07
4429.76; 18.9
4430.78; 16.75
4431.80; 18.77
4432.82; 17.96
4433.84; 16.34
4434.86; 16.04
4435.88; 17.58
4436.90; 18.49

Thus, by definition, -3.0 angstrom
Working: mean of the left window 19.4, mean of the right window 19.2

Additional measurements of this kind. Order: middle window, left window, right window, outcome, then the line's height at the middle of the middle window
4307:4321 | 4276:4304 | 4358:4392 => -0.83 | 19.3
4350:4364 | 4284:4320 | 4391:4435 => -1.77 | 18.7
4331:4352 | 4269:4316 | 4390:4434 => -1.66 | 18.7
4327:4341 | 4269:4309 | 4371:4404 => -0.95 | 19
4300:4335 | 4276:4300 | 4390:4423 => -2.83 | 18.8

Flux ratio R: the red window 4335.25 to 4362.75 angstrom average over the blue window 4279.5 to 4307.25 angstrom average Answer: 1.08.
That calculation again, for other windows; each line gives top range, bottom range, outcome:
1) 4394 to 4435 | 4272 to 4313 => 0.94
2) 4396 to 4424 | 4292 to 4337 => 0.89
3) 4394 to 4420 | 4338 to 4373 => 0.87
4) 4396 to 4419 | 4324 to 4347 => 0.89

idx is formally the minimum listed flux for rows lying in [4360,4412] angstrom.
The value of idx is 17.09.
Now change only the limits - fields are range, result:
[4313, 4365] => 18.3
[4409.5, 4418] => 11.34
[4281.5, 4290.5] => 18.05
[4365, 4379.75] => 18.74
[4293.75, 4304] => 17.86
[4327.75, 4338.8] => 18.41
